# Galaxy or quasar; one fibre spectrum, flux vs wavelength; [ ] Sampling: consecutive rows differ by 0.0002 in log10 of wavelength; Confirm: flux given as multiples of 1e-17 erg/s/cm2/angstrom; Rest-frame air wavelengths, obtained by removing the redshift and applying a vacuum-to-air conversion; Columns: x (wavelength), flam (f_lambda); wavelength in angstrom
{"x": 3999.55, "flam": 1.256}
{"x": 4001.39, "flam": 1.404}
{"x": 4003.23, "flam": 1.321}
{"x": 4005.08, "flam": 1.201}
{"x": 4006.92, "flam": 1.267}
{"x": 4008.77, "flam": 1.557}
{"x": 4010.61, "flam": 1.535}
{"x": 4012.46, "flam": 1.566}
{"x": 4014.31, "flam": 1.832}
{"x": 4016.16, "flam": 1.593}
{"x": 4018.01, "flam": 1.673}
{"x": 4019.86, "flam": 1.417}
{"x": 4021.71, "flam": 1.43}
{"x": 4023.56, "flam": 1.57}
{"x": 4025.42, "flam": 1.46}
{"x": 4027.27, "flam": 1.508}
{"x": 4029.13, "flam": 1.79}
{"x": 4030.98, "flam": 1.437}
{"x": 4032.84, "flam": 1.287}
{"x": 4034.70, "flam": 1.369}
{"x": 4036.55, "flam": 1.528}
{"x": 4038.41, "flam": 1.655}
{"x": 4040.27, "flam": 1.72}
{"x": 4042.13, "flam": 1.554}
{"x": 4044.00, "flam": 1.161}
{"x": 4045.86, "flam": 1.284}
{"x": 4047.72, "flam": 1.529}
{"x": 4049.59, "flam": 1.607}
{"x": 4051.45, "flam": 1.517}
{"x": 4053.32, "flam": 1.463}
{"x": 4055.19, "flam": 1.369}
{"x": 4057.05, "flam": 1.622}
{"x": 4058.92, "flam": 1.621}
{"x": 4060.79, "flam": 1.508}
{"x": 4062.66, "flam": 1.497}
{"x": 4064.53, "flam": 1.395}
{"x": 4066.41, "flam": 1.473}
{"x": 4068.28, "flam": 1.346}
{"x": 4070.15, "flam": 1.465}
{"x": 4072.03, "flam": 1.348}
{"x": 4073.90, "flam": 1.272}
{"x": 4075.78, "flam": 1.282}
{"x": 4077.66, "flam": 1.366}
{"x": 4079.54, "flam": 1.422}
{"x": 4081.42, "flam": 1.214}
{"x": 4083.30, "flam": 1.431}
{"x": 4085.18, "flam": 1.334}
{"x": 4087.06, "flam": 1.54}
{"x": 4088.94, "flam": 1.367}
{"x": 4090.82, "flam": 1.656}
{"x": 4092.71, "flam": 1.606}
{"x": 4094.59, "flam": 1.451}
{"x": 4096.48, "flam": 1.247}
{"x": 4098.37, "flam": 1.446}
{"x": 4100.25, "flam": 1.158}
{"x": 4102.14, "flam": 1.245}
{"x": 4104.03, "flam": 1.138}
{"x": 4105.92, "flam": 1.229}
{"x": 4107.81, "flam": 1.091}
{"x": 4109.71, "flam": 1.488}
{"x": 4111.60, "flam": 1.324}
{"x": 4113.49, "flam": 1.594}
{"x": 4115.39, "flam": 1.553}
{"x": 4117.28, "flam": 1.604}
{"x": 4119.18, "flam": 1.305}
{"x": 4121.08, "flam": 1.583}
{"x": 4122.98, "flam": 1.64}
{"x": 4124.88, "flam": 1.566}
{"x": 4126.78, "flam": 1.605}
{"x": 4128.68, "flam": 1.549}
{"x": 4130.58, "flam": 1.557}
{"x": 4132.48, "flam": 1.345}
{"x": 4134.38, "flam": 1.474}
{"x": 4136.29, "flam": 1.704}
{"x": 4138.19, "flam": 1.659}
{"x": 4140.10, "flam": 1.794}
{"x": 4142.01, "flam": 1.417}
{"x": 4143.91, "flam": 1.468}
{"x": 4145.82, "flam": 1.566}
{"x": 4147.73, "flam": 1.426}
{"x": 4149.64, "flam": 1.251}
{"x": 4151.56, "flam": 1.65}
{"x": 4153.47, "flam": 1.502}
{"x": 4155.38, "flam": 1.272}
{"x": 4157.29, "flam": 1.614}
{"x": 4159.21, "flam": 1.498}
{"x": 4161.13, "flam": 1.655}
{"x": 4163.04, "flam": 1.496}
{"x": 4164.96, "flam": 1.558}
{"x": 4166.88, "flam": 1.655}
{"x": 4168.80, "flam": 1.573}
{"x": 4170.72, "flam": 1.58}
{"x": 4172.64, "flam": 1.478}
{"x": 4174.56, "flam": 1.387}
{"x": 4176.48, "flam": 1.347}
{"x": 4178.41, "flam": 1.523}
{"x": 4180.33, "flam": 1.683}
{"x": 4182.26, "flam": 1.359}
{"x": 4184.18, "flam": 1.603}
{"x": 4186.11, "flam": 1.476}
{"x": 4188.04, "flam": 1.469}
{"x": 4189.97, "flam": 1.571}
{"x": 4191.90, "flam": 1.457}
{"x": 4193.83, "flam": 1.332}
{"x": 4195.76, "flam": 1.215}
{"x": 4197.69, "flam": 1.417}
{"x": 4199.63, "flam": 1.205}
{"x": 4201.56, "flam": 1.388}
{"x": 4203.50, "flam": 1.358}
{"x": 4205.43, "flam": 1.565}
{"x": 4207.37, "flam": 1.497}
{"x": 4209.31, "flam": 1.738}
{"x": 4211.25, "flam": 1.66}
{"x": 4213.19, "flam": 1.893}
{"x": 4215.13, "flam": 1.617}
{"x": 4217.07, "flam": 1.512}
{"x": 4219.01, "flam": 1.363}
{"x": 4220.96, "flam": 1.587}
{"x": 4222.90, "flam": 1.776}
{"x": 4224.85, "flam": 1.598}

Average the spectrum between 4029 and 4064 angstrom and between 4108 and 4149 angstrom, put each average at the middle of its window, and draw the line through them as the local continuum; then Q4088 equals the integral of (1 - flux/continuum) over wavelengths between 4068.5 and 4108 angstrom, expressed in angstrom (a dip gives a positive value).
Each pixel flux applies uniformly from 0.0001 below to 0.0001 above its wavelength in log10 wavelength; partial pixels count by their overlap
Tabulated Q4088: 4.1 angstrom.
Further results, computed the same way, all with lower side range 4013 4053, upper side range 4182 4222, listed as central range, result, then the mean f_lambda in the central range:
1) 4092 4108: 2.27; 1.3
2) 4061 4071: 0.49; 1.44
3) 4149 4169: -0.31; 1.52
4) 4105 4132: 0.54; 1.48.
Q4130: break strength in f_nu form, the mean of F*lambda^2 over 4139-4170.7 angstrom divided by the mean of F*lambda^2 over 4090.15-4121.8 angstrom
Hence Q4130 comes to 1.1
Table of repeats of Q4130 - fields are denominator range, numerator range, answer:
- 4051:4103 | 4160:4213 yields 1.11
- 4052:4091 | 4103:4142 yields 1.07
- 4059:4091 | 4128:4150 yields 1.12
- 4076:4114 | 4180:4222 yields 1.16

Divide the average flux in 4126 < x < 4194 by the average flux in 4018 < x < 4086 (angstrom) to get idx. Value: 1.04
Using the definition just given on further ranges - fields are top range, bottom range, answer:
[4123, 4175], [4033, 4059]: 1.03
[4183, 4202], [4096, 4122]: 1.04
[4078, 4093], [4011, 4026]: 0.92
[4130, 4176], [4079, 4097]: 1.06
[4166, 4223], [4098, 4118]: 1.12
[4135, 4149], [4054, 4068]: 1.05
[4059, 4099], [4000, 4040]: 0.95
